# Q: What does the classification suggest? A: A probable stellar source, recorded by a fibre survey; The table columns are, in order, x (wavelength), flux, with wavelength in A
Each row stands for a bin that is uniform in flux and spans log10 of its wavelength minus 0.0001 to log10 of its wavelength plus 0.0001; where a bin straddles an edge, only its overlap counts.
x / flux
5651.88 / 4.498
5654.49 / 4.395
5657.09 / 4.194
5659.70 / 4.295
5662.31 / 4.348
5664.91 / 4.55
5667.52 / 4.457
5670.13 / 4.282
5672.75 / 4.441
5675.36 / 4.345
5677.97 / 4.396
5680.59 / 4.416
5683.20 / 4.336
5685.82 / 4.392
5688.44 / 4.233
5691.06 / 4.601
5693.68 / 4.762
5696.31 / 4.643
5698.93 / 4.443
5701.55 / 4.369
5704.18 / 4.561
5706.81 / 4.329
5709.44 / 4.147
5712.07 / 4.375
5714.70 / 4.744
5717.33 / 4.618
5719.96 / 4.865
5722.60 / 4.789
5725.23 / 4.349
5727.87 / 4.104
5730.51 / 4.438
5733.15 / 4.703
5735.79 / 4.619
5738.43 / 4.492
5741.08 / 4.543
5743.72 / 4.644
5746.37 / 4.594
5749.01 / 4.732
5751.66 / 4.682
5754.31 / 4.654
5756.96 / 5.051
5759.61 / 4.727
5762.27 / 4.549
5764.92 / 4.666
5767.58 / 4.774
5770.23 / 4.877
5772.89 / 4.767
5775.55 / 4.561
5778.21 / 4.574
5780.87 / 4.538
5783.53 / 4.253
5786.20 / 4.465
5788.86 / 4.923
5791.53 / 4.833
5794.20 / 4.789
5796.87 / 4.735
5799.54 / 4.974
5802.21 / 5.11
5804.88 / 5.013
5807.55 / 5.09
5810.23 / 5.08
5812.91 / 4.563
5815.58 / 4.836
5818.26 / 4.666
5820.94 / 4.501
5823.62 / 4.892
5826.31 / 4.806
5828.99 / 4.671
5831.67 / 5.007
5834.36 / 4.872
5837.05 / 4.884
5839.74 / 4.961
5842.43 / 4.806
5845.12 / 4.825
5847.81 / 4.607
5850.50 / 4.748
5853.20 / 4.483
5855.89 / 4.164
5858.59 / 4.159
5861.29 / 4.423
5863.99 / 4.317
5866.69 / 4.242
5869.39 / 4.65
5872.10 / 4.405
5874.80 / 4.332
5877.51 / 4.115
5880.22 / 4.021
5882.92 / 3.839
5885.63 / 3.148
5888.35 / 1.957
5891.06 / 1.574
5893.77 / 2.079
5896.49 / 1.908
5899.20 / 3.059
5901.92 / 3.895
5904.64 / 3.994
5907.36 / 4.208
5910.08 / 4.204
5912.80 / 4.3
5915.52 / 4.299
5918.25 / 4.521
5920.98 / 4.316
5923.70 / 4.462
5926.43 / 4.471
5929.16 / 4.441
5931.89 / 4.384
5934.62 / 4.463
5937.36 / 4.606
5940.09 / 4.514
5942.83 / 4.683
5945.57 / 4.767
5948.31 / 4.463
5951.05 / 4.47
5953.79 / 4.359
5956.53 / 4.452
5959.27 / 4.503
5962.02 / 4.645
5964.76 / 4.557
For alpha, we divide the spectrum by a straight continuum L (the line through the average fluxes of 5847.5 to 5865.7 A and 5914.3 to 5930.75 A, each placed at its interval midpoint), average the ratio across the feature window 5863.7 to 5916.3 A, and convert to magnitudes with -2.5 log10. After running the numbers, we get 0.22 mag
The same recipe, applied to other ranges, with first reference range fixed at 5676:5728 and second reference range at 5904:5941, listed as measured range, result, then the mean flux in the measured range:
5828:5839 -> -0.11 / 4.87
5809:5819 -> -0.09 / 4.79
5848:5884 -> 0.02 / 4.31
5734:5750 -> -0.03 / 4.61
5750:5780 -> -0.06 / 4.71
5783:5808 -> -0.09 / 4.83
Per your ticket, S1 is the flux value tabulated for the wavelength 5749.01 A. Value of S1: 4.732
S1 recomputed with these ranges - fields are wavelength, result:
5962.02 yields 4.645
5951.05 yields 4.47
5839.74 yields 4.961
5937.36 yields 4.606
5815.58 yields 4.836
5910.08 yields 4.204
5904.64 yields 3.994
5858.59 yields 4.159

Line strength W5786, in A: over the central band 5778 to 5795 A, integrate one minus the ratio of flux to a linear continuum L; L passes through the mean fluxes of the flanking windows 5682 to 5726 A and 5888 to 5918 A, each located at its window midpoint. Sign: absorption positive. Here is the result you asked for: -2.6 A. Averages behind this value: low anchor 4.51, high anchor 3.32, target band 4.62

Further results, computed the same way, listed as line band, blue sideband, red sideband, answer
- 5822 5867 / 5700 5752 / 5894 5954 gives -3.41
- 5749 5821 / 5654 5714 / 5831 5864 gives -3.21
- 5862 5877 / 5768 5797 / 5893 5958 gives -0.06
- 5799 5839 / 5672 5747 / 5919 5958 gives -3.31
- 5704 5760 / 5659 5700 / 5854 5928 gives -3.87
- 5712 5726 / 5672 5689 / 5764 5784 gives -0.54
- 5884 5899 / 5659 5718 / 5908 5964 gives 7.48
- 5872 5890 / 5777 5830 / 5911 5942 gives 3.78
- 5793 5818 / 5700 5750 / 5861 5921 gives -4.68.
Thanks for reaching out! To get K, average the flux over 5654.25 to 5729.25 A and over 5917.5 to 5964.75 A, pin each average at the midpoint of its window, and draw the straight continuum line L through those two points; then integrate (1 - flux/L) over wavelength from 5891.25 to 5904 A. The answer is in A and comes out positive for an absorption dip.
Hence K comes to 5.1 A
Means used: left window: 4.44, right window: 4.5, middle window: 2.7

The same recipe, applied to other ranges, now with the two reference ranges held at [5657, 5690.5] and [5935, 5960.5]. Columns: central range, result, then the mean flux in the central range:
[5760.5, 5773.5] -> -0.88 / 4.72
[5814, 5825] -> -0.65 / 4.72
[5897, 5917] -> 2.66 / 3.91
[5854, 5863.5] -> 0.45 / 4.27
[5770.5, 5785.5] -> -0.43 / 4.56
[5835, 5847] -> -1.04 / 4.86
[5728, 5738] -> -0.26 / 4.52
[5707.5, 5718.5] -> -0.17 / 4.46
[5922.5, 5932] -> 0.16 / 4.45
